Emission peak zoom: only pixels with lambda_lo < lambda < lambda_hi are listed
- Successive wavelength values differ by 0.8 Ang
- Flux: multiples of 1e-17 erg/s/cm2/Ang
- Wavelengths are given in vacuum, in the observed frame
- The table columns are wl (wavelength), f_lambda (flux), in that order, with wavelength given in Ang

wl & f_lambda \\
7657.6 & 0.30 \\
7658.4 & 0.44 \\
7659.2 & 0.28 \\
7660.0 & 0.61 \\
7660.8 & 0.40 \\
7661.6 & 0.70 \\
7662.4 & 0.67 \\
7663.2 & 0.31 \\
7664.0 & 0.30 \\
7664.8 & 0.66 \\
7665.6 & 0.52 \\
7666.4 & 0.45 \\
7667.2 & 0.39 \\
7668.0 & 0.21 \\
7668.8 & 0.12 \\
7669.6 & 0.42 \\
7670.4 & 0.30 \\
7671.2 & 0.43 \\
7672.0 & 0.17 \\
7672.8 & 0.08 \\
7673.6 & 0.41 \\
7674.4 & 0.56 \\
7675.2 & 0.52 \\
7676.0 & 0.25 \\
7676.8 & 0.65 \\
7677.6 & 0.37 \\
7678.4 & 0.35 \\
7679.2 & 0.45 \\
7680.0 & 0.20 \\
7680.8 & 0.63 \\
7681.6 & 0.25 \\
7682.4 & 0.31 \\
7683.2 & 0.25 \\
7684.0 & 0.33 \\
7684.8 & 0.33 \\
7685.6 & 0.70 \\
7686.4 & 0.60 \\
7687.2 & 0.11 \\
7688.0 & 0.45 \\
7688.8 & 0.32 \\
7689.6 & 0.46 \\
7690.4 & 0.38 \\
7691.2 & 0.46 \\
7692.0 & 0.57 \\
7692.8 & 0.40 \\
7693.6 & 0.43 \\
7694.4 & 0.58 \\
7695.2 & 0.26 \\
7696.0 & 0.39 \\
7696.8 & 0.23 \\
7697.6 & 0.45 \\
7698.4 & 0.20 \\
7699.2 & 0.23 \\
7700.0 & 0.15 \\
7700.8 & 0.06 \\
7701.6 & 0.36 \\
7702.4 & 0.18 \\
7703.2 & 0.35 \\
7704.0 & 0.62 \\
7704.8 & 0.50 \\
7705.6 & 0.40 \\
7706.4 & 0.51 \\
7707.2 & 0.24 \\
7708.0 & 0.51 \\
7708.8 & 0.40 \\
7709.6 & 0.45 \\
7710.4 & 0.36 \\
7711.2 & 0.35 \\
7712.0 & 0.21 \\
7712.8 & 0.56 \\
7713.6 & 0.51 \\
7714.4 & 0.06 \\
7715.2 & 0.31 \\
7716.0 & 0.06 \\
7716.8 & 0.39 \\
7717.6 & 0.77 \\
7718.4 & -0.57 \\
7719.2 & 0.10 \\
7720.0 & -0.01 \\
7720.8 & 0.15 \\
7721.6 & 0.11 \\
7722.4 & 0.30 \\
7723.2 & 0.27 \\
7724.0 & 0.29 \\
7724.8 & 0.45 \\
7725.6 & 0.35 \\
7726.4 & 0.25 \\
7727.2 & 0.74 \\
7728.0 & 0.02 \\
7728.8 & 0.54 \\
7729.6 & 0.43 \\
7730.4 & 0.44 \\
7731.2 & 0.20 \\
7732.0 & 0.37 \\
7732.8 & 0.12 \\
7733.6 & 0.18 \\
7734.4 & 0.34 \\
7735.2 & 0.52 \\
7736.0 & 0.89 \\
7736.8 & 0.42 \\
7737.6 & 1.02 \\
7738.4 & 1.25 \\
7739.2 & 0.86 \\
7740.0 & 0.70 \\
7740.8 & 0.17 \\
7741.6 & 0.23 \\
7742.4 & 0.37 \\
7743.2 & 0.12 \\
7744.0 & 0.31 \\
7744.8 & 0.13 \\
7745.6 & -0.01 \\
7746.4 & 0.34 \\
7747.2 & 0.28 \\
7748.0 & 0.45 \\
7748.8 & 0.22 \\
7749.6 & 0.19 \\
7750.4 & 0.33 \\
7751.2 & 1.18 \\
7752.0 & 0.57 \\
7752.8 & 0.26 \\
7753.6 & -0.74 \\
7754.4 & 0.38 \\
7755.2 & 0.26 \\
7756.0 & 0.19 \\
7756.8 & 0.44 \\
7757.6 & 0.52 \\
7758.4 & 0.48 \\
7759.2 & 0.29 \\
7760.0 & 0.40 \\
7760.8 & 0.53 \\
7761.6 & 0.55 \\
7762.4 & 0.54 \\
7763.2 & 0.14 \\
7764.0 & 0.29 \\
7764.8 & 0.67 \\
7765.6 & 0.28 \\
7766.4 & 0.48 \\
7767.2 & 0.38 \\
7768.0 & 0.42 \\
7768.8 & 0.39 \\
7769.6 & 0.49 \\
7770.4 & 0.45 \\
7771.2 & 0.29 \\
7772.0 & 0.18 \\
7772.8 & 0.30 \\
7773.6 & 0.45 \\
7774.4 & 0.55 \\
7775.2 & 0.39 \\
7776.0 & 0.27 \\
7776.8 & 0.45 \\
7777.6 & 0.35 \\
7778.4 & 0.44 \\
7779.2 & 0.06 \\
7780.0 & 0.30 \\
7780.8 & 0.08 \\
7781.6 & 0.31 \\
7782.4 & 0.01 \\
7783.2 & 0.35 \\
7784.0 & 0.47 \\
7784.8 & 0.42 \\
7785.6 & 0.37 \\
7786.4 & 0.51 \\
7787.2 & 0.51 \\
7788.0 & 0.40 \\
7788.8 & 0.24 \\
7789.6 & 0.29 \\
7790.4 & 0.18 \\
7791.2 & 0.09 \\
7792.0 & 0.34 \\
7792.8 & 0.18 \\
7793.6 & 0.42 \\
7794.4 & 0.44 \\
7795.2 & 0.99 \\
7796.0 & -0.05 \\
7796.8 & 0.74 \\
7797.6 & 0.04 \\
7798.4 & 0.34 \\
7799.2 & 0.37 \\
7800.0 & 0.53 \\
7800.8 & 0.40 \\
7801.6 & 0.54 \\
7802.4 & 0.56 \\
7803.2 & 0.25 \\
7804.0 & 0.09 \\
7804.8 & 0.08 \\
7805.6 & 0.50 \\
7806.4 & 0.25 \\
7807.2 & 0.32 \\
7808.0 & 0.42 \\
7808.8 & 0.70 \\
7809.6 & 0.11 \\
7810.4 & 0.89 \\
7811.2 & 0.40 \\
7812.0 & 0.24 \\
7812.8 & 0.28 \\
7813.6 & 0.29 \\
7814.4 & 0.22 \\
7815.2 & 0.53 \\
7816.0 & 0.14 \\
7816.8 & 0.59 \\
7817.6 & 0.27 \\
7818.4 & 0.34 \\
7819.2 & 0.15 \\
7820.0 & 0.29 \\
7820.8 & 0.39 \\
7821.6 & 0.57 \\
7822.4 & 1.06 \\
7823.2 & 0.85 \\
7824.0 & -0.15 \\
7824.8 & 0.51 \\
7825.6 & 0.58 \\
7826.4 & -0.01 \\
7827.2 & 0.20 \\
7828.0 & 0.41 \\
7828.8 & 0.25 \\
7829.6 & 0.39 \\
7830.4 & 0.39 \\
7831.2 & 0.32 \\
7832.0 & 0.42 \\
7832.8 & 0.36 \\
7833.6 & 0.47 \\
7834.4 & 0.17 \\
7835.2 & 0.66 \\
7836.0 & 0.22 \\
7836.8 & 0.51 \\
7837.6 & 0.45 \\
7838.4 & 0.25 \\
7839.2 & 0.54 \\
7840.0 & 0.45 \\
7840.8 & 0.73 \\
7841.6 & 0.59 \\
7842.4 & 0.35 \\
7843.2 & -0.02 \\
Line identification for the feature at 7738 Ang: H-gamma 4340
